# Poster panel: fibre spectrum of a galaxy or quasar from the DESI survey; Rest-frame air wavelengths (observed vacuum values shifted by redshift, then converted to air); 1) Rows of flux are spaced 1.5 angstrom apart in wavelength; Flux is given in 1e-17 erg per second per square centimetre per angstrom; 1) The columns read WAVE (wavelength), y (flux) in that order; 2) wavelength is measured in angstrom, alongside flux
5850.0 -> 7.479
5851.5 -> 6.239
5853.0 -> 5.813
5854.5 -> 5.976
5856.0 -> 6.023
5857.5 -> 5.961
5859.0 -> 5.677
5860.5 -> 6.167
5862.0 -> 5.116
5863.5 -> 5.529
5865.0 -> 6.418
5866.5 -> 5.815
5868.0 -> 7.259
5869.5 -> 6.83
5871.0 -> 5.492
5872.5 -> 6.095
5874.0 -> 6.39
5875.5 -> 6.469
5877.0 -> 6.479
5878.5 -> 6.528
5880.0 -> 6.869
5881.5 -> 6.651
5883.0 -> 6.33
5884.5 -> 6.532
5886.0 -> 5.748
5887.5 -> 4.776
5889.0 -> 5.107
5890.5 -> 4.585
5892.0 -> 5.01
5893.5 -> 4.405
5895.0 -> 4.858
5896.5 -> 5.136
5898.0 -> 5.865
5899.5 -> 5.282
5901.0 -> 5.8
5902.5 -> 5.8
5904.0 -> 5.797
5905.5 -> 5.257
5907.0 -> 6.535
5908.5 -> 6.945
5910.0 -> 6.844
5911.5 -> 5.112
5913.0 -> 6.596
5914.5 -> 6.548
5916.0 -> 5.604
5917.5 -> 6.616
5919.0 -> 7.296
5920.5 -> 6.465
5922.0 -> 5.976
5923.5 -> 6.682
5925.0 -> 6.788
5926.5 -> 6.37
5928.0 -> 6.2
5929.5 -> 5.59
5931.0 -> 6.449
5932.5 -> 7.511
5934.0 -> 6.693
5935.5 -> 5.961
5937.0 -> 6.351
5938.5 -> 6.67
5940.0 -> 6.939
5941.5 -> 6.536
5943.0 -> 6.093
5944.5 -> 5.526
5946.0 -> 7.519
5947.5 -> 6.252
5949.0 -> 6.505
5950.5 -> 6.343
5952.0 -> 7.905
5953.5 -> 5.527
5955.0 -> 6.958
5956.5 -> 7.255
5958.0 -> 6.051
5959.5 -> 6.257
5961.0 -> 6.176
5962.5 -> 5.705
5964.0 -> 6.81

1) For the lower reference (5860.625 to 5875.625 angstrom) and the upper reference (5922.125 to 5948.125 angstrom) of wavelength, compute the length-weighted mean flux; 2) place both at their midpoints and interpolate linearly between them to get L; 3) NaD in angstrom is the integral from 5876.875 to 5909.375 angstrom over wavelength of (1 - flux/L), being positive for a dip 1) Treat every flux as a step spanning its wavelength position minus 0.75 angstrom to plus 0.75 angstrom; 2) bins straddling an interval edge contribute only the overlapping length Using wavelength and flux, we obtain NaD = 2.7 angstrom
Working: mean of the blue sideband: 6.13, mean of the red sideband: 6.47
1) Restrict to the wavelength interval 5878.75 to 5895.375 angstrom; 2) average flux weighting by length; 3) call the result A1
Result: 5.58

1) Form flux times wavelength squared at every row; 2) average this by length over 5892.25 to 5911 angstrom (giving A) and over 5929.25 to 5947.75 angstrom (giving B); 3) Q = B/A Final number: 1.16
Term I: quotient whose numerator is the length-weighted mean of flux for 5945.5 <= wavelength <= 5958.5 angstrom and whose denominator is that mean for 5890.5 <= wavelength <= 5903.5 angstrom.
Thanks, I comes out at 1.28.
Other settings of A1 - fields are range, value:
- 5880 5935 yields 6.01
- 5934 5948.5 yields 6.44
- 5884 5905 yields 5.32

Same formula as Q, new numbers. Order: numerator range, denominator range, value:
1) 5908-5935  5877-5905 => 1.16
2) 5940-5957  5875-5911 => 1.16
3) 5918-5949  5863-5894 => 1.11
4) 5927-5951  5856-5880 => 1.07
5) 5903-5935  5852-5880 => 1.06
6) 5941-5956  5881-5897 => 1.24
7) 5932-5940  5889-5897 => 1.40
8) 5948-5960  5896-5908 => 1.17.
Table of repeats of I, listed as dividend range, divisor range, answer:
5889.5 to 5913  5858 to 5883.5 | 0.89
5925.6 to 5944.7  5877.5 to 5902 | 1.14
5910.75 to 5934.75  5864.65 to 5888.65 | 1.02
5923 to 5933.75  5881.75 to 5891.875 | 1.18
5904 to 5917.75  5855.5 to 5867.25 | 1.06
